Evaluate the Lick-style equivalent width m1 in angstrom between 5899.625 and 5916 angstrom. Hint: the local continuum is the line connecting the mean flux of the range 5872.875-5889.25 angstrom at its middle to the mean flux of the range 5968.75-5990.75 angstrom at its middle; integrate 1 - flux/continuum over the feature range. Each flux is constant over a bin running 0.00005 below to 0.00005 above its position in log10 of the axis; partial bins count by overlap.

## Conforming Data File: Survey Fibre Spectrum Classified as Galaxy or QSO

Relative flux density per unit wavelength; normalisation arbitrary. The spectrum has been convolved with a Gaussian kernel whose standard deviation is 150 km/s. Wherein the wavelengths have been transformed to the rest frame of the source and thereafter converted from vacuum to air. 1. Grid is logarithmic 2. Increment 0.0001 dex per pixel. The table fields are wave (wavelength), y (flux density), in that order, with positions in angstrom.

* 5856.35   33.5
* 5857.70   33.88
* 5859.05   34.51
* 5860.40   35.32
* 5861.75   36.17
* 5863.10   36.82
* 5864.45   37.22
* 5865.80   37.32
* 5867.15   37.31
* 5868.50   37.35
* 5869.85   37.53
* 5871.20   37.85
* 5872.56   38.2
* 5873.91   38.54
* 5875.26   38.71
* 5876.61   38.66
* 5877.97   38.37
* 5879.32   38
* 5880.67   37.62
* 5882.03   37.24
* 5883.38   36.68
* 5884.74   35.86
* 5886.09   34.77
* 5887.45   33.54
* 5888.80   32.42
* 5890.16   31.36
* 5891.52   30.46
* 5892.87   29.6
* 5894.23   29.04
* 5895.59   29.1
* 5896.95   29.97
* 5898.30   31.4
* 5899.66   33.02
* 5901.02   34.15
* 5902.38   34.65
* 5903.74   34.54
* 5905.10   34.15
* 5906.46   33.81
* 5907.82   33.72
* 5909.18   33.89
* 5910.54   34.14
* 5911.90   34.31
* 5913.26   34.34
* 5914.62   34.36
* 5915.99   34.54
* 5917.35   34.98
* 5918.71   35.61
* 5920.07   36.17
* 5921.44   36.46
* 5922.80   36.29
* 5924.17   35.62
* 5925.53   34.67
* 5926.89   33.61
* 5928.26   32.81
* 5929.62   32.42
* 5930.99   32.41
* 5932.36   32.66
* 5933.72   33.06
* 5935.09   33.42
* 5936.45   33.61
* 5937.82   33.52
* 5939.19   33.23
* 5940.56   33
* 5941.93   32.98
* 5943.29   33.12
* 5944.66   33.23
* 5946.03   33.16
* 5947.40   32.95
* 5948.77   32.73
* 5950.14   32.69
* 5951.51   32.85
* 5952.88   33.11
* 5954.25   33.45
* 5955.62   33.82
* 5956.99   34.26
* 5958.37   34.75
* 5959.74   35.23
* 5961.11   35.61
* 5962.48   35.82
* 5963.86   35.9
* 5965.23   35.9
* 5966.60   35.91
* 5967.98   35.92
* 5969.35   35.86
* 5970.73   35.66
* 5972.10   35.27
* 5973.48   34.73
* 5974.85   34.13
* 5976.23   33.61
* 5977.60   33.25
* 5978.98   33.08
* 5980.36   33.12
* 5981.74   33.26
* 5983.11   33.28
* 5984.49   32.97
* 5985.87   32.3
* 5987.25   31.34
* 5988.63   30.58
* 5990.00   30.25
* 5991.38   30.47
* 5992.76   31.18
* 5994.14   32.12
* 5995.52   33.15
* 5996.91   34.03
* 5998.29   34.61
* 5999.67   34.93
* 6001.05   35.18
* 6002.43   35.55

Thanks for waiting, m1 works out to 0.8 angstrom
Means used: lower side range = 36.8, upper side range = 33.3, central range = 34.1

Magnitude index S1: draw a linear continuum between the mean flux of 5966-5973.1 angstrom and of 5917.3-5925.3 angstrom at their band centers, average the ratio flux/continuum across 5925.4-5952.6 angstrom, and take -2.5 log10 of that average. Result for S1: 0.085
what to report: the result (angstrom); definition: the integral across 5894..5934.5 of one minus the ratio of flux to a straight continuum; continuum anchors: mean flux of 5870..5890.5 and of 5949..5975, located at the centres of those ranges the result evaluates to 2.4 angstrom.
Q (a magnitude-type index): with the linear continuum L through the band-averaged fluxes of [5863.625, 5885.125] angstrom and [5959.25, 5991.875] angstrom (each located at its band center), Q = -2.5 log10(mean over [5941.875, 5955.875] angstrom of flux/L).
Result 0.06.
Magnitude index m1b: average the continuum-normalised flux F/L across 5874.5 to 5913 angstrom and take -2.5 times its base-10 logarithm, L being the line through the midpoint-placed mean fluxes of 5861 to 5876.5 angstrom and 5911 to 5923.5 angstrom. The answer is 0.071 mag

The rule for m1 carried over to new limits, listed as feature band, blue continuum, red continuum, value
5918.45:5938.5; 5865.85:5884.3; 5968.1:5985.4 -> 1.0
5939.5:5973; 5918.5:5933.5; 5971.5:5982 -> -0.3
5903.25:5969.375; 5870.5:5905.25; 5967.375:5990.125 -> -0.3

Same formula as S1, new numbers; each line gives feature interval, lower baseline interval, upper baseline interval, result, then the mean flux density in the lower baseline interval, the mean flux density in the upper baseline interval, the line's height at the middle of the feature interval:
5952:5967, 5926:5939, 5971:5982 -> -0.04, 33.1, 33.9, 33.6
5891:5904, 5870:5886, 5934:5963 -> 0.16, 37.7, 33.6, 36.6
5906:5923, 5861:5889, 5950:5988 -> 0.03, 37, 34.2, 35.8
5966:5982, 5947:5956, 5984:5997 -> -0.07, 33.1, 31.7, 32.3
